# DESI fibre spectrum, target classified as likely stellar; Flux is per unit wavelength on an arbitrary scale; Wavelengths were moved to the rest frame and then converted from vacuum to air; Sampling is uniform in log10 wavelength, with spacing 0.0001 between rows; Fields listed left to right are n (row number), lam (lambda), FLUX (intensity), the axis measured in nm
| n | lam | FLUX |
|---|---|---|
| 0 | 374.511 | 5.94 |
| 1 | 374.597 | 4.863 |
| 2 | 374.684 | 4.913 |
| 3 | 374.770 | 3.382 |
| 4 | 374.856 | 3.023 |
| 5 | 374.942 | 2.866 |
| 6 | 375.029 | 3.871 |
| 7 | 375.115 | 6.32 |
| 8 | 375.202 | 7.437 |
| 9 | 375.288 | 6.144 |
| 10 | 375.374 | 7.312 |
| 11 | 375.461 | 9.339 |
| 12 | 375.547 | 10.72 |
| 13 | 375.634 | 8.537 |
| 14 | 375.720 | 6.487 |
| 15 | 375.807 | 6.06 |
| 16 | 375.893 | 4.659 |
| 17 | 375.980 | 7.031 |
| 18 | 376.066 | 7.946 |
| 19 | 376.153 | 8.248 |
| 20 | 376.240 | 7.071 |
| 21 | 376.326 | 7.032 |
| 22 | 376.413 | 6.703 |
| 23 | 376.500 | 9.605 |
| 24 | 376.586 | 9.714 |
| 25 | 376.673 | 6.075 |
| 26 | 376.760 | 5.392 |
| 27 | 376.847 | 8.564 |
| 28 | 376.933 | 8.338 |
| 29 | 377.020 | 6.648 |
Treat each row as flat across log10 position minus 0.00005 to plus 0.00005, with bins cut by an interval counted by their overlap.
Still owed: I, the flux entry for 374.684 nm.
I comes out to 4.913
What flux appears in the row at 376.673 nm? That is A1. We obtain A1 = 6.075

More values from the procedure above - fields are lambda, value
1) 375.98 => 7.031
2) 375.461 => 9.339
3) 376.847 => 8.564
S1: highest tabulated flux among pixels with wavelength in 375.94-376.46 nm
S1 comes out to 8.248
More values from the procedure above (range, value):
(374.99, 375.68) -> 10.72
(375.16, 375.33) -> 7.437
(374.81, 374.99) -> 3.023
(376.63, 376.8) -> 6.075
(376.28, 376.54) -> 9.605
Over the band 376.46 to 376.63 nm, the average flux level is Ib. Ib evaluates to 9.68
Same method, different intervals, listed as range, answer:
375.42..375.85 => 8.23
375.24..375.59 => 8.38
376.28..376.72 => 7.8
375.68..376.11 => 6.43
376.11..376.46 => 7.28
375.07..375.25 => 6.83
